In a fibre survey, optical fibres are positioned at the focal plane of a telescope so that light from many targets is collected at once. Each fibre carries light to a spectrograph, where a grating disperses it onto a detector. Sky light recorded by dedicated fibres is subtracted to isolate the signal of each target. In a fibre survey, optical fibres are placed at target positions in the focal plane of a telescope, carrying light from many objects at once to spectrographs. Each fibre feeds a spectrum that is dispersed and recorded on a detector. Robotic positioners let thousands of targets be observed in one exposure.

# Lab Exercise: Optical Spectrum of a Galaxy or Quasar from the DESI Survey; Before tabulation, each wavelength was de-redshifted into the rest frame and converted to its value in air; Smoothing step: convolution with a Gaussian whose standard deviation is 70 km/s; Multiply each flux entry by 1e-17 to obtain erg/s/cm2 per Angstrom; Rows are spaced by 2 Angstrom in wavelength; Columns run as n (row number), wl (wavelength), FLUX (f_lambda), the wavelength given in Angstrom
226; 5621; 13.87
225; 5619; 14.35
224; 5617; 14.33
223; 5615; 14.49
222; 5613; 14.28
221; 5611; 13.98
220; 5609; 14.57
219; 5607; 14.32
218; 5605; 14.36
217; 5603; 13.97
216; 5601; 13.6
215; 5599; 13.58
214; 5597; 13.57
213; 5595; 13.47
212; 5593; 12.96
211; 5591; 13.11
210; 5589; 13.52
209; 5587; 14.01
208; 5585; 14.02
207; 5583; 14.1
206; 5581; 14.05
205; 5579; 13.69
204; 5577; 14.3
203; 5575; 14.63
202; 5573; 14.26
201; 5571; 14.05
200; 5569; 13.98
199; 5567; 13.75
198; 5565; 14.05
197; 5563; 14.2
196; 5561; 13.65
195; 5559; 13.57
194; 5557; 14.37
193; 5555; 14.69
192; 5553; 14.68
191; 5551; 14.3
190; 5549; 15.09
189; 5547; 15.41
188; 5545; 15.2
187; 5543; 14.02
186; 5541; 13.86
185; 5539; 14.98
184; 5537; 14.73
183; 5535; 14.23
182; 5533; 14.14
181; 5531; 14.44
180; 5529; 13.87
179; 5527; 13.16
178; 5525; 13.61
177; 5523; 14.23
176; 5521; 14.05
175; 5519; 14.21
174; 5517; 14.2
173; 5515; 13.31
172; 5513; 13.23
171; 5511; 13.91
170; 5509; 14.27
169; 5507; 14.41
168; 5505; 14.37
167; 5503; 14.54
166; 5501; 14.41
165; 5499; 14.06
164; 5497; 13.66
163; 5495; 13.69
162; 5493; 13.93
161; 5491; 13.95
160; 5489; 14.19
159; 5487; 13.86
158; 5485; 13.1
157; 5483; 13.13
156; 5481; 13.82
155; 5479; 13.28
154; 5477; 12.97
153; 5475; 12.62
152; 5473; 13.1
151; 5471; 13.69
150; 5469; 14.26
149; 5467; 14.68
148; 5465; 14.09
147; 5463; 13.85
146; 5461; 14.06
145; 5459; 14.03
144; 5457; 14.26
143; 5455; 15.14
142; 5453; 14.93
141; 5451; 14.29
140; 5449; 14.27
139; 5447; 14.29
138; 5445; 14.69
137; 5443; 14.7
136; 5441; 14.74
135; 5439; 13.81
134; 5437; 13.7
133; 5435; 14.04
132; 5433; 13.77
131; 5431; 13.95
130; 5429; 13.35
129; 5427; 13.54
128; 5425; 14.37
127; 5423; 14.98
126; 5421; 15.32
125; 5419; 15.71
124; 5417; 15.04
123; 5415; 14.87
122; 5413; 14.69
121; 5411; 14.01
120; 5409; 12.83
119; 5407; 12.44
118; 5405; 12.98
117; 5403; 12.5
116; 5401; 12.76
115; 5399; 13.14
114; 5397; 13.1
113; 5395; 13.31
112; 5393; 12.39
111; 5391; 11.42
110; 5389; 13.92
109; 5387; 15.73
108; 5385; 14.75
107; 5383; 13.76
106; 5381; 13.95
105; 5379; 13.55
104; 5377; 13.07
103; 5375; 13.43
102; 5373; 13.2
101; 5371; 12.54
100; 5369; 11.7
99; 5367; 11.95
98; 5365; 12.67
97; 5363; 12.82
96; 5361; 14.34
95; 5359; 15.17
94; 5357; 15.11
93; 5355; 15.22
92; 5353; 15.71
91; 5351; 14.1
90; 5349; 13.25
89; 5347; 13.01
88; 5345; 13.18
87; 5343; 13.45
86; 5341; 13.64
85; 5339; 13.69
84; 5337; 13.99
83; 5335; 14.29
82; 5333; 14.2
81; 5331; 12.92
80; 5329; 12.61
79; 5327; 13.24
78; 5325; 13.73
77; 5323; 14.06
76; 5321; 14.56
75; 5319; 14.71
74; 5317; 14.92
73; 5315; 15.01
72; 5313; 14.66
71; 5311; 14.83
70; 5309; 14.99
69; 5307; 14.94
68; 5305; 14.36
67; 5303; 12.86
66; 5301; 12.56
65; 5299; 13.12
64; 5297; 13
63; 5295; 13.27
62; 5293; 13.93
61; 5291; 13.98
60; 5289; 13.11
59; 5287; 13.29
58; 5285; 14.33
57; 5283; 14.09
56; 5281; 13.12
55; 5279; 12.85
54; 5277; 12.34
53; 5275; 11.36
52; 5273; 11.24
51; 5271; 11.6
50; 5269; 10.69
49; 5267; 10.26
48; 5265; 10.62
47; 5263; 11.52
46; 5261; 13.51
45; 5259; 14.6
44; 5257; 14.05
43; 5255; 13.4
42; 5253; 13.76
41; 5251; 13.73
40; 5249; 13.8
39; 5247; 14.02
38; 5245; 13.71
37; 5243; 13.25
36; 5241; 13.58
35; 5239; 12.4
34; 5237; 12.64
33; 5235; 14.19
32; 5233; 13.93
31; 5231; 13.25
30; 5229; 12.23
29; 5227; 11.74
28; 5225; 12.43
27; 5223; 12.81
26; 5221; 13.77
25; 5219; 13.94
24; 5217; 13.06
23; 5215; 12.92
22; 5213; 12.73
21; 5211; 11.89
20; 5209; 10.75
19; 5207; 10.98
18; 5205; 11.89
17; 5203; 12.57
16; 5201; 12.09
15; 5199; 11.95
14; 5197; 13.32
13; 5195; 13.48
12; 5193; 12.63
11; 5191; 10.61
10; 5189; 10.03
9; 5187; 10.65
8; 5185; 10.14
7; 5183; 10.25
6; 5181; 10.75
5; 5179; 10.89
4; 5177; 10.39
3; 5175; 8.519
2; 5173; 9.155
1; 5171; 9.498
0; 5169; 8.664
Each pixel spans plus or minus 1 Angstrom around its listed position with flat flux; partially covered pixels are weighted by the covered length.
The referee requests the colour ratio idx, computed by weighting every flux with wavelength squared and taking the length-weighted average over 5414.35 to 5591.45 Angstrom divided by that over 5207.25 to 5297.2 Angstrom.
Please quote 1.20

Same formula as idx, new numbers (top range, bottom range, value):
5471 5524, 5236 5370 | 1.10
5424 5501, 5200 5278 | 1.20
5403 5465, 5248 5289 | 1.19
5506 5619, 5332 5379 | 1.11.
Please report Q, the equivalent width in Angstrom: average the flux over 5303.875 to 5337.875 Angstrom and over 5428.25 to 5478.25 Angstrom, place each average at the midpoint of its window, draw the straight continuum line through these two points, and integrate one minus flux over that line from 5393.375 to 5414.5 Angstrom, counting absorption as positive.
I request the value 1.4 Angstrom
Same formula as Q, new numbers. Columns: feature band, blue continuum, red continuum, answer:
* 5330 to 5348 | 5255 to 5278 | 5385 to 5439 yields -0.96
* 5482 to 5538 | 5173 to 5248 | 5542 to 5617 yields -0.92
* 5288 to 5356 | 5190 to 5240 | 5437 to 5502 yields -3.89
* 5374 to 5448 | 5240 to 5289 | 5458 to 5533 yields -1.99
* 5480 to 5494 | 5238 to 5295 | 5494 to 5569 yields 0.26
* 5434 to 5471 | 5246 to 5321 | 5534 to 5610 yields -1.37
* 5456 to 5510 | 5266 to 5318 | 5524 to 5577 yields 0.55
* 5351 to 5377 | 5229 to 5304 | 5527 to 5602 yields -0.58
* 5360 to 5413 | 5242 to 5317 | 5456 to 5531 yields 1.41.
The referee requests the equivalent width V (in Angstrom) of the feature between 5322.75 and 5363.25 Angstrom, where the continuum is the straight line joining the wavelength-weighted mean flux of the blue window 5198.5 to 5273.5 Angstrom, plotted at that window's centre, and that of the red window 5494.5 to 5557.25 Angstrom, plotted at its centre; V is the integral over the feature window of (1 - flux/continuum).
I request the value -2.0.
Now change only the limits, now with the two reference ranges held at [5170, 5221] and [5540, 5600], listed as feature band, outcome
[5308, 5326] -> -3.4 Angstrom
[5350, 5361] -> -2.1 Angstrom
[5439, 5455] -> -1.6 Angstrom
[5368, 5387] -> -1.1 Angstrom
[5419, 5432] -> -1.3 Angstrom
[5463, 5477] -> -0.3 Angstrom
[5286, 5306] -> -2.0 Angstrom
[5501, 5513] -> -0.5 Angstrom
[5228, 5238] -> -1.3 Angstrom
